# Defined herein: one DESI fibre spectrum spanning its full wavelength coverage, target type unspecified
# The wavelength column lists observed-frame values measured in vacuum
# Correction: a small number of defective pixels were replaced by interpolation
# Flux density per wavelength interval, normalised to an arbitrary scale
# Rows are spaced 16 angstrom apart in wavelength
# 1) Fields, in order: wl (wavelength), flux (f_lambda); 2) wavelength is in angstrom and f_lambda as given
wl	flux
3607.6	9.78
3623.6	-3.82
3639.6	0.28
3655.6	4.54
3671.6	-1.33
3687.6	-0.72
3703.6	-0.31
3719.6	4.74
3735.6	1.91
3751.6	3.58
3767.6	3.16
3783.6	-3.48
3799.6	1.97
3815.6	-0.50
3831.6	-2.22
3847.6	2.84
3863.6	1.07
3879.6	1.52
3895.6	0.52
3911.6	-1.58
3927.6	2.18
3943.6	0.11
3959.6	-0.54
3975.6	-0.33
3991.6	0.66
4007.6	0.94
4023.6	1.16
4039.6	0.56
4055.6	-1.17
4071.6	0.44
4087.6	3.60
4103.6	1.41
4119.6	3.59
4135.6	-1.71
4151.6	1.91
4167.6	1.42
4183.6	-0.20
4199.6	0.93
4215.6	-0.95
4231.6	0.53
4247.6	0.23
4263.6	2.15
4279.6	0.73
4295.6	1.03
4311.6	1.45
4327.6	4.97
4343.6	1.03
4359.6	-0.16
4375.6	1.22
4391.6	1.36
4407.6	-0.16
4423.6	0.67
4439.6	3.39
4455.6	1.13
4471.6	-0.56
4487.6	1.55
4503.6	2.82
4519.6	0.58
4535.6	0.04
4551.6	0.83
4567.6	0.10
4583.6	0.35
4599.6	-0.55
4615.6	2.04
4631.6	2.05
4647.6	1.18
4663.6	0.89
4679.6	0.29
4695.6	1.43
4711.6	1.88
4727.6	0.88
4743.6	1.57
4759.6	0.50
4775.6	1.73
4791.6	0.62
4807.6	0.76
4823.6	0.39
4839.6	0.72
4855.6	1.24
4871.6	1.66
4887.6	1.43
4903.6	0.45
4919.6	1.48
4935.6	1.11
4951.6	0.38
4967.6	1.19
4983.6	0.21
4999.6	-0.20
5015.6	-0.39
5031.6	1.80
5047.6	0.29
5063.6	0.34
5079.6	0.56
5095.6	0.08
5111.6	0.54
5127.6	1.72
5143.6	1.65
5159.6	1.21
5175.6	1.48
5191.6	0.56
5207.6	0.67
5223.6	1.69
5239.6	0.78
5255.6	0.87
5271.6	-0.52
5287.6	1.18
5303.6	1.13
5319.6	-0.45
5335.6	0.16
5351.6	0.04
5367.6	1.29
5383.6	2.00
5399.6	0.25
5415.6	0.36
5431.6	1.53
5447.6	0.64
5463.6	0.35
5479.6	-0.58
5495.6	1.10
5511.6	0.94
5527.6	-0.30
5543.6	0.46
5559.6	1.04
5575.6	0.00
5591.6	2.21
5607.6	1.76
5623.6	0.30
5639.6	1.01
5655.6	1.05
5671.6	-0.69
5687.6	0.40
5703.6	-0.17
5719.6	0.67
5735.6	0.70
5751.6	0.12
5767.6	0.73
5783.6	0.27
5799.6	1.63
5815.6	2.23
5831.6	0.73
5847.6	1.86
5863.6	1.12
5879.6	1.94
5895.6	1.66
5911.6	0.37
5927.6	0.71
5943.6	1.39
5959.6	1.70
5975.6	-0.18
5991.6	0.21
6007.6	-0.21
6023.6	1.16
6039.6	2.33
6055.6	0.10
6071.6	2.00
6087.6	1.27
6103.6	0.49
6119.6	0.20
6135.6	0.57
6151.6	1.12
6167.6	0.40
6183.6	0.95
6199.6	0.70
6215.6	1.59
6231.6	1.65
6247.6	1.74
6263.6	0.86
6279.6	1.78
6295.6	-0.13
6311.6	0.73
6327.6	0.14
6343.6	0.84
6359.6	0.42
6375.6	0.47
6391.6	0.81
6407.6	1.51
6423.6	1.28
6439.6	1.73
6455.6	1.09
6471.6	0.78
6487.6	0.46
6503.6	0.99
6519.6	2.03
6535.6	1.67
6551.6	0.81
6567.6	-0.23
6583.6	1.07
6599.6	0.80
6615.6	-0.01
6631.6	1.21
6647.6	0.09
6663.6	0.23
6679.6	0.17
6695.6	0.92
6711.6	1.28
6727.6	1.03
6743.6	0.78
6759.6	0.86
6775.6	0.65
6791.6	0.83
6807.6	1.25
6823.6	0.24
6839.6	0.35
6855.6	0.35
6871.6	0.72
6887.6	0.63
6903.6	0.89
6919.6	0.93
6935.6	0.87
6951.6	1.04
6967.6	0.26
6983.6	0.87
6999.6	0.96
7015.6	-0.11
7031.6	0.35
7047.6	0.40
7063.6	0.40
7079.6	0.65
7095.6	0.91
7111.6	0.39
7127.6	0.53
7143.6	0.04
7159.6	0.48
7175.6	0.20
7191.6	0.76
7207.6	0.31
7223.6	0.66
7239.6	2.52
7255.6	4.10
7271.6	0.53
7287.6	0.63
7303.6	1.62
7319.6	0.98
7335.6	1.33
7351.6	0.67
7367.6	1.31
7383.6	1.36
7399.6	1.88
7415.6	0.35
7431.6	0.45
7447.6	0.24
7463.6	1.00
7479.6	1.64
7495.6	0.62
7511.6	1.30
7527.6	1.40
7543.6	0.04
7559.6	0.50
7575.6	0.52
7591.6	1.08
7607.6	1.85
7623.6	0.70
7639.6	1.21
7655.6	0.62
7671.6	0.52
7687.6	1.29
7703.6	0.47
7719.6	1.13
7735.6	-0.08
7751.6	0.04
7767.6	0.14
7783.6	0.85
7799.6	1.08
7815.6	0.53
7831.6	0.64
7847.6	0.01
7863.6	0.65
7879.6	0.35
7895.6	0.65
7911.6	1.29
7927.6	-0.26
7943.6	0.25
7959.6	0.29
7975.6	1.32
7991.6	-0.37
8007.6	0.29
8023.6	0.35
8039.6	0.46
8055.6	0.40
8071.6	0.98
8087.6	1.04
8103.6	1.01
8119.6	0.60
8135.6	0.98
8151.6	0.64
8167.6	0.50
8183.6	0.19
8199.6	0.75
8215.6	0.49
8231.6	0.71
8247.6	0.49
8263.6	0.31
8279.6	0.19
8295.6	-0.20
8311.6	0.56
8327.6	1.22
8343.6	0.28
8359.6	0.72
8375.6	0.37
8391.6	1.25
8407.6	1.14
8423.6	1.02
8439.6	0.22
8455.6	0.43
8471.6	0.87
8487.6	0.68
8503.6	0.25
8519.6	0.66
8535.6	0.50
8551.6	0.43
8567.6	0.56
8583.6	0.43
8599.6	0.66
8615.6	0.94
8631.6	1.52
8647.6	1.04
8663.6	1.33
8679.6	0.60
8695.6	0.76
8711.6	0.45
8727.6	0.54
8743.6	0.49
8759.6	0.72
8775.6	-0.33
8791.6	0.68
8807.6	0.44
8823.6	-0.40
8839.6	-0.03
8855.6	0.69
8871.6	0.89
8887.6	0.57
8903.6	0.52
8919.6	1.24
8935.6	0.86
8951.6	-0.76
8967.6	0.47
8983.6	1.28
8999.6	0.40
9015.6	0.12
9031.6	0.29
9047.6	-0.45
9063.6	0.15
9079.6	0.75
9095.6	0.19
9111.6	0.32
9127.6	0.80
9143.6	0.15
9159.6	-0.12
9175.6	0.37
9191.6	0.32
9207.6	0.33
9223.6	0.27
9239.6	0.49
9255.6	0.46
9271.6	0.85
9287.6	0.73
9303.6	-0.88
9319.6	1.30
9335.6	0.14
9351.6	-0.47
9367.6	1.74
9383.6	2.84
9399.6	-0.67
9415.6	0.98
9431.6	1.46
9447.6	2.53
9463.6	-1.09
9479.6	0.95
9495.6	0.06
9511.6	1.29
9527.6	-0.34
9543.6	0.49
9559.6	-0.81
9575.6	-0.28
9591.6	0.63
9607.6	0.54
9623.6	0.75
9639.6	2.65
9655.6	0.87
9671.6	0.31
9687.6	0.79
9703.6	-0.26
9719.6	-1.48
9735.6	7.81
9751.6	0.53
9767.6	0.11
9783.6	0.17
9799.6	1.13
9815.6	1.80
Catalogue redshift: 0.944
